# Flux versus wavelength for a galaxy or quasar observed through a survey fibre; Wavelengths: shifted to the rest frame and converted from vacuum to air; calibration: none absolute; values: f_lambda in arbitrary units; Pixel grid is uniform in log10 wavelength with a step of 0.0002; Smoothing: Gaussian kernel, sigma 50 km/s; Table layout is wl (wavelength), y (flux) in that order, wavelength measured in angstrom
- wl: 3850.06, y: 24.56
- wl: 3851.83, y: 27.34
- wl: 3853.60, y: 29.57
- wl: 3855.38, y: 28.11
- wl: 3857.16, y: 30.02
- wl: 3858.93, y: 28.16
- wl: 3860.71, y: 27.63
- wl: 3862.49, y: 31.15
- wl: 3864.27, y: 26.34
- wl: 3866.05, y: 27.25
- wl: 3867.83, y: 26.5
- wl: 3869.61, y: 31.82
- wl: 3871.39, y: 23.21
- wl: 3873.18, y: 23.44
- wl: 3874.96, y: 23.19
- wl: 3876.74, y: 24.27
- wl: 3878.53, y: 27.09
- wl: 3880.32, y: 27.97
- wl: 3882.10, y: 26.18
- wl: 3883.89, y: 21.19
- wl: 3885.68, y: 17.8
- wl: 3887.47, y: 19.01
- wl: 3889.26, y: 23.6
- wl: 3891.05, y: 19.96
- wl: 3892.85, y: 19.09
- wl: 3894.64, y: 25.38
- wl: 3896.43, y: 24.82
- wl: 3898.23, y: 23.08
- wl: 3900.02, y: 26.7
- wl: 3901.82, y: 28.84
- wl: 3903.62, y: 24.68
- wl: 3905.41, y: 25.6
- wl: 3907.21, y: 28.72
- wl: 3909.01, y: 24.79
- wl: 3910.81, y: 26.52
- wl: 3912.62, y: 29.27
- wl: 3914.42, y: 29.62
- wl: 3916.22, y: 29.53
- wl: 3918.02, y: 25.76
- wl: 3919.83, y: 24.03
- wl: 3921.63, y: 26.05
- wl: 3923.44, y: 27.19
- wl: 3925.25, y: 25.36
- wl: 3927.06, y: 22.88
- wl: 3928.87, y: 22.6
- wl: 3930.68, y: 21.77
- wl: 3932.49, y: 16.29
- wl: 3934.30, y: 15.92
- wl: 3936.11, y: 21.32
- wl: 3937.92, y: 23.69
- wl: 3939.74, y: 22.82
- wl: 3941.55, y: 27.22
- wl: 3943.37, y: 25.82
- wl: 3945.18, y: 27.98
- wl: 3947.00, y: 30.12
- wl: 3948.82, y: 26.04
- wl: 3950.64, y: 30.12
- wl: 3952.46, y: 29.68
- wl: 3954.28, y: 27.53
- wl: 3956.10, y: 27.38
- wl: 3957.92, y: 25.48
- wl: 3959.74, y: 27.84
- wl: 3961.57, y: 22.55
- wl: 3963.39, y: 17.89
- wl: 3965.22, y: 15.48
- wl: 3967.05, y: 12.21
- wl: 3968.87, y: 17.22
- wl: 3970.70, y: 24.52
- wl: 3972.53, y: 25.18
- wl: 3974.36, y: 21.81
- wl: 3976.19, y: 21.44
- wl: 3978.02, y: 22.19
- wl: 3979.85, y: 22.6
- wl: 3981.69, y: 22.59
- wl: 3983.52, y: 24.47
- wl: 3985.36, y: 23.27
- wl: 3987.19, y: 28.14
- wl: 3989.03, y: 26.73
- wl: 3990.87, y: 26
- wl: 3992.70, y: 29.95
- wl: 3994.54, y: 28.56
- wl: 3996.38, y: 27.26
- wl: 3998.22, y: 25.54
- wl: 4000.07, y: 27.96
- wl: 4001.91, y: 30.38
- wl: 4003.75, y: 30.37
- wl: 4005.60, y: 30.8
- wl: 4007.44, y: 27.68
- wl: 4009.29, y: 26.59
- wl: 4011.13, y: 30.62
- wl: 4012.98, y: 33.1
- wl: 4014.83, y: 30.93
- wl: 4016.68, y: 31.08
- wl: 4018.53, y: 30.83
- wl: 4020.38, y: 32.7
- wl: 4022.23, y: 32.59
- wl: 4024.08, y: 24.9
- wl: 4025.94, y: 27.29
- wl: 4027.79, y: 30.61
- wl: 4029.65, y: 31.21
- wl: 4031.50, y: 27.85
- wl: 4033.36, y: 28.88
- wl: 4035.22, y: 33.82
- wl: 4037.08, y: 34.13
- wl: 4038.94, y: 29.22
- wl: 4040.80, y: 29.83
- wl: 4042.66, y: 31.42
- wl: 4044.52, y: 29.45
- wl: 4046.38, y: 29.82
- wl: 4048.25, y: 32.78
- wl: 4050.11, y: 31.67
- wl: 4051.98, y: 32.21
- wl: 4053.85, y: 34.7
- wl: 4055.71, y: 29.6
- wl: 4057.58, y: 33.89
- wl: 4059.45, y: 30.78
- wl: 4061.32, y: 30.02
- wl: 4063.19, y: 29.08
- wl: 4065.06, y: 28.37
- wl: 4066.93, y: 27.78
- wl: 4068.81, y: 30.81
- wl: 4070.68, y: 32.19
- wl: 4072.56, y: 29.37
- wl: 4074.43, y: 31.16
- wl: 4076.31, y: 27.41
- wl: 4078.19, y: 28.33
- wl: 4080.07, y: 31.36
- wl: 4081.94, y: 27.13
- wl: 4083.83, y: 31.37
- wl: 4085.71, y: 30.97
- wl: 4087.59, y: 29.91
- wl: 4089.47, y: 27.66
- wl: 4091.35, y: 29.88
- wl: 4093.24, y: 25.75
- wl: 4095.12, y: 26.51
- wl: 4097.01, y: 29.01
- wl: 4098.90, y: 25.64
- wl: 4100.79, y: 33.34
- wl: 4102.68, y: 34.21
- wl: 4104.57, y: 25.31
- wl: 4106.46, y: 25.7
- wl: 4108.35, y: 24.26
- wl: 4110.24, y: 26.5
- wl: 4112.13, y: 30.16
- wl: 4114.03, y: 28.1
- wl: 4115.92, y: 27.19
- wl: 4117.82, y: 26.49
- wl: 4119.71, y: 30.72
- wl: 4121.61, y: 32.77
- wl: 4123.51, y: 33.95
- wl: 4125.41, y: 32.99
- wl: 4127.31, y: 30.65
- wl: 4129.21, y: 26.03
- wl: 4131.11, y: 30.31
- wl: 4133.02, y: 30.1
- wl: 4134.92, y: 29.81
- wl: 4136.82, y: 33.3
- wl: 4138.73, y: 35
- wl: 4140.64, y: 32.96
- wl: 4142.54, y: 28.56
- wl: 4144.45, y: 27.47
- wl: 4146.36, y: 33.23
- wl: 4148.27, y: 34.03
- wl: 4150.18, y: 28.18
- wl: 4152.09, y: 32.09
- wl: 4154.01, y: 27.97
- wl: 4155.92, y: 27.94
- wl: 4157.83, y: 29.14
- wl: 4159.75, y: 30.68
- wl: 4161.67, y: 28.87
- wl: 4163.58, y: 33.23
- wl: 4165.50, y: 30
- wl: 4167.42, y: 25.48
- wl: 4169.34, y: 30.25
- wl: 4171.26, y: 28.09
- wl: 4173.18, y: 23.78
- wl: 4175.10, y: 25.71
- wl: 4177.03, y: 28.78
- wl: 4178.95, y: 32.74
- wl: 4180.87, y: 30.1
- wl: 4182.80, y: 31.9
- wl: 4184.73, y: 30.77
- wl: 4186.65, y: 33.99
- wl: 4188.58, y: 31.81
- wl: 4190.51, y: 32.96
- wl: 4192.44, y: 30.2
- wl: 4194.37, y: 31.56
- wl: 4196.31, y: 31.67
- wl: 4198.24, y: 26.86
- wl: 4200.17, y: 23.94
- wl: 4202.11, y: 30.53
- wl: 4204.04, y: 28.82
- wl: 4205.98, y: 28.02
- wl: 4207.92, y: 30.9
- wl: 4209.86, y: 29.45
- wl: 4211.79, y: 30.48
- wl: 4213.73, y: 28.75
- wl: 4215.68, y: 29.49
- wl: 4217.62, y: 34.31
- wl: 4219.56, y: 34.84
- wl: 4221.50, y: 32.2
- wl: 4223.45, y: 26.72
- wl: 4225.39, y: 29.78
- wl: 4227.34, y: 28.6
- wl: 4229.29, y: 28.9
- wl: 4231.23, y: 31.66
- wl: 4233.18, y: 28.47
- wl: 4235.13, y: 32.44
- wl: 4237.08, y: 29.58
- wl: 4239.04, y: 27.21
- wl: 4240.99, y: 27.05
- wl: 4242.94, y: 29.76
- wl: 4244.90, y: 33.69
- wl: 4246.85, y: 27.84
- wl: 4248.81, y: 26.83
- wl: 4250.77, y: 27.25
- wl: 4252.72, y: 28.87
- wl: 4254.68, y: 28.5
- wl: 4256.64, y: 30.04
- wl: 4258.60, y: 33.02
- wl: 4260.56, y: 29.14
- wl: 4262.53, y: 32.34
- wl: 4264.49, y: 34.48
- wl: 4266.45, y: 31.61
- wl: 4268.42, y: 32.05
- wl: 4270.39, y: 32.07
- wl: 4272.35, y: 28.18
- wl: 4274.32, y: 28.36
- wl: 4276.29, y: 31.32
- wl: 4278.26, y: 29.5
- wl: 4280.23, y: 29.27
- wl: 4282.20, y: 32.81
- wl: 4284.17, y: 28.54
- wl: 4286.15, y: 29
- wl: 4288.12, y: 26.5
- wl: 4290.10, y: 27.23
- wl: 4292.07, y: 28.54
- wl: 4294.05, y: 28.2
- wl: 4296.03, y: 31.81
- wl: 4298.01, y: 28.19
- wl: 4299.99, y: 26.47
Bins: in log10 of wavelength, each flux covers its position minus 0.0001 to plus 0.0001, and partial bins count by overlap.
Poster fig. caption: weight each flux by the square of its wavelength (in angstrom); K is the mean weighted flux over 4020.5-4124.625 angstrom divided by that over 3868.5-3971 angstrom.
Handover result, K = 1.3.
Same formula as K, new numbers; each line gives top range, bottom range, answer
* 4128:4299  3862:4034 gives 1.33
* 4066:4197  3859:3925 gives 1.31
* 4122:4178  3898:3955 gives 1.31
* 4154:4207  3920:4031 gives 1.26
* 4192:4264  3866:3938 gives 1.43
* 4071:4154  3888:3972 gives 1.33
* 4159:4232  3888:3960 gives 1.36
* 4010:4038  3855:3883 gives 1.23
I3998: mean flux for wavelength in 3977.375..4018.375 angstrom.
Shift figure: 27.7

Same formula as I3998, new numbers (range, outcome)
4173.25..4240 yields 30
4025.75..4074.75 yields 30.7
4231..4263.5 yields 29.6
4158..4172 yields 29.5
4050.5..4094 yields 30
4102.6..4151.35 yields 29.9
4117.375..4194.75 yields 30.4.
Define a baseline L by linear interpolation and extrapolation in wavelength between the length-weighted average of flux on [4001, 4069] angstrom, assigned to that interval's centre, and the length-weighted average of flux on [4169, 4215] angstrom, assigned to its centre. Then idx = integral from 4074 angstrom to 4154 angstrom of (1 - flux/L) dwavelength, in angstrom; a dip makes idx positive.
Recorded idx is 1.15 angstrom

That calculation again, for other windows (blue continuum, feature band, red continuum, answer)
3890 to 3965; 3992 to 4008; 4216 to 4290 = -1.61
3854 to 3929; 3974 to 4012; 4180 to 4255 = 0.68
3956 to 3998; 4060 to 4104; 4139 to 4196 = -3.68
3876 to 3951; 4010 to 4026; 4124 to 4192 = -2.08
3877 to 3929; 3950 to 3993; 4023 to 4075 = 5.96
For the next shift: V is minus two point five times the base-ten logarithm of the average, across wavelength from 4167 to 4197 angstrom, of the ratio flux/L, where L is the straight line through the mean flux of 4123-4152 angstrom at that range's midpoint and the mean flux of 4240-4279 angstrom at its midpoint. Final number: 0.024 mag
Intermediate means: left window 31.1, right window 30.1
